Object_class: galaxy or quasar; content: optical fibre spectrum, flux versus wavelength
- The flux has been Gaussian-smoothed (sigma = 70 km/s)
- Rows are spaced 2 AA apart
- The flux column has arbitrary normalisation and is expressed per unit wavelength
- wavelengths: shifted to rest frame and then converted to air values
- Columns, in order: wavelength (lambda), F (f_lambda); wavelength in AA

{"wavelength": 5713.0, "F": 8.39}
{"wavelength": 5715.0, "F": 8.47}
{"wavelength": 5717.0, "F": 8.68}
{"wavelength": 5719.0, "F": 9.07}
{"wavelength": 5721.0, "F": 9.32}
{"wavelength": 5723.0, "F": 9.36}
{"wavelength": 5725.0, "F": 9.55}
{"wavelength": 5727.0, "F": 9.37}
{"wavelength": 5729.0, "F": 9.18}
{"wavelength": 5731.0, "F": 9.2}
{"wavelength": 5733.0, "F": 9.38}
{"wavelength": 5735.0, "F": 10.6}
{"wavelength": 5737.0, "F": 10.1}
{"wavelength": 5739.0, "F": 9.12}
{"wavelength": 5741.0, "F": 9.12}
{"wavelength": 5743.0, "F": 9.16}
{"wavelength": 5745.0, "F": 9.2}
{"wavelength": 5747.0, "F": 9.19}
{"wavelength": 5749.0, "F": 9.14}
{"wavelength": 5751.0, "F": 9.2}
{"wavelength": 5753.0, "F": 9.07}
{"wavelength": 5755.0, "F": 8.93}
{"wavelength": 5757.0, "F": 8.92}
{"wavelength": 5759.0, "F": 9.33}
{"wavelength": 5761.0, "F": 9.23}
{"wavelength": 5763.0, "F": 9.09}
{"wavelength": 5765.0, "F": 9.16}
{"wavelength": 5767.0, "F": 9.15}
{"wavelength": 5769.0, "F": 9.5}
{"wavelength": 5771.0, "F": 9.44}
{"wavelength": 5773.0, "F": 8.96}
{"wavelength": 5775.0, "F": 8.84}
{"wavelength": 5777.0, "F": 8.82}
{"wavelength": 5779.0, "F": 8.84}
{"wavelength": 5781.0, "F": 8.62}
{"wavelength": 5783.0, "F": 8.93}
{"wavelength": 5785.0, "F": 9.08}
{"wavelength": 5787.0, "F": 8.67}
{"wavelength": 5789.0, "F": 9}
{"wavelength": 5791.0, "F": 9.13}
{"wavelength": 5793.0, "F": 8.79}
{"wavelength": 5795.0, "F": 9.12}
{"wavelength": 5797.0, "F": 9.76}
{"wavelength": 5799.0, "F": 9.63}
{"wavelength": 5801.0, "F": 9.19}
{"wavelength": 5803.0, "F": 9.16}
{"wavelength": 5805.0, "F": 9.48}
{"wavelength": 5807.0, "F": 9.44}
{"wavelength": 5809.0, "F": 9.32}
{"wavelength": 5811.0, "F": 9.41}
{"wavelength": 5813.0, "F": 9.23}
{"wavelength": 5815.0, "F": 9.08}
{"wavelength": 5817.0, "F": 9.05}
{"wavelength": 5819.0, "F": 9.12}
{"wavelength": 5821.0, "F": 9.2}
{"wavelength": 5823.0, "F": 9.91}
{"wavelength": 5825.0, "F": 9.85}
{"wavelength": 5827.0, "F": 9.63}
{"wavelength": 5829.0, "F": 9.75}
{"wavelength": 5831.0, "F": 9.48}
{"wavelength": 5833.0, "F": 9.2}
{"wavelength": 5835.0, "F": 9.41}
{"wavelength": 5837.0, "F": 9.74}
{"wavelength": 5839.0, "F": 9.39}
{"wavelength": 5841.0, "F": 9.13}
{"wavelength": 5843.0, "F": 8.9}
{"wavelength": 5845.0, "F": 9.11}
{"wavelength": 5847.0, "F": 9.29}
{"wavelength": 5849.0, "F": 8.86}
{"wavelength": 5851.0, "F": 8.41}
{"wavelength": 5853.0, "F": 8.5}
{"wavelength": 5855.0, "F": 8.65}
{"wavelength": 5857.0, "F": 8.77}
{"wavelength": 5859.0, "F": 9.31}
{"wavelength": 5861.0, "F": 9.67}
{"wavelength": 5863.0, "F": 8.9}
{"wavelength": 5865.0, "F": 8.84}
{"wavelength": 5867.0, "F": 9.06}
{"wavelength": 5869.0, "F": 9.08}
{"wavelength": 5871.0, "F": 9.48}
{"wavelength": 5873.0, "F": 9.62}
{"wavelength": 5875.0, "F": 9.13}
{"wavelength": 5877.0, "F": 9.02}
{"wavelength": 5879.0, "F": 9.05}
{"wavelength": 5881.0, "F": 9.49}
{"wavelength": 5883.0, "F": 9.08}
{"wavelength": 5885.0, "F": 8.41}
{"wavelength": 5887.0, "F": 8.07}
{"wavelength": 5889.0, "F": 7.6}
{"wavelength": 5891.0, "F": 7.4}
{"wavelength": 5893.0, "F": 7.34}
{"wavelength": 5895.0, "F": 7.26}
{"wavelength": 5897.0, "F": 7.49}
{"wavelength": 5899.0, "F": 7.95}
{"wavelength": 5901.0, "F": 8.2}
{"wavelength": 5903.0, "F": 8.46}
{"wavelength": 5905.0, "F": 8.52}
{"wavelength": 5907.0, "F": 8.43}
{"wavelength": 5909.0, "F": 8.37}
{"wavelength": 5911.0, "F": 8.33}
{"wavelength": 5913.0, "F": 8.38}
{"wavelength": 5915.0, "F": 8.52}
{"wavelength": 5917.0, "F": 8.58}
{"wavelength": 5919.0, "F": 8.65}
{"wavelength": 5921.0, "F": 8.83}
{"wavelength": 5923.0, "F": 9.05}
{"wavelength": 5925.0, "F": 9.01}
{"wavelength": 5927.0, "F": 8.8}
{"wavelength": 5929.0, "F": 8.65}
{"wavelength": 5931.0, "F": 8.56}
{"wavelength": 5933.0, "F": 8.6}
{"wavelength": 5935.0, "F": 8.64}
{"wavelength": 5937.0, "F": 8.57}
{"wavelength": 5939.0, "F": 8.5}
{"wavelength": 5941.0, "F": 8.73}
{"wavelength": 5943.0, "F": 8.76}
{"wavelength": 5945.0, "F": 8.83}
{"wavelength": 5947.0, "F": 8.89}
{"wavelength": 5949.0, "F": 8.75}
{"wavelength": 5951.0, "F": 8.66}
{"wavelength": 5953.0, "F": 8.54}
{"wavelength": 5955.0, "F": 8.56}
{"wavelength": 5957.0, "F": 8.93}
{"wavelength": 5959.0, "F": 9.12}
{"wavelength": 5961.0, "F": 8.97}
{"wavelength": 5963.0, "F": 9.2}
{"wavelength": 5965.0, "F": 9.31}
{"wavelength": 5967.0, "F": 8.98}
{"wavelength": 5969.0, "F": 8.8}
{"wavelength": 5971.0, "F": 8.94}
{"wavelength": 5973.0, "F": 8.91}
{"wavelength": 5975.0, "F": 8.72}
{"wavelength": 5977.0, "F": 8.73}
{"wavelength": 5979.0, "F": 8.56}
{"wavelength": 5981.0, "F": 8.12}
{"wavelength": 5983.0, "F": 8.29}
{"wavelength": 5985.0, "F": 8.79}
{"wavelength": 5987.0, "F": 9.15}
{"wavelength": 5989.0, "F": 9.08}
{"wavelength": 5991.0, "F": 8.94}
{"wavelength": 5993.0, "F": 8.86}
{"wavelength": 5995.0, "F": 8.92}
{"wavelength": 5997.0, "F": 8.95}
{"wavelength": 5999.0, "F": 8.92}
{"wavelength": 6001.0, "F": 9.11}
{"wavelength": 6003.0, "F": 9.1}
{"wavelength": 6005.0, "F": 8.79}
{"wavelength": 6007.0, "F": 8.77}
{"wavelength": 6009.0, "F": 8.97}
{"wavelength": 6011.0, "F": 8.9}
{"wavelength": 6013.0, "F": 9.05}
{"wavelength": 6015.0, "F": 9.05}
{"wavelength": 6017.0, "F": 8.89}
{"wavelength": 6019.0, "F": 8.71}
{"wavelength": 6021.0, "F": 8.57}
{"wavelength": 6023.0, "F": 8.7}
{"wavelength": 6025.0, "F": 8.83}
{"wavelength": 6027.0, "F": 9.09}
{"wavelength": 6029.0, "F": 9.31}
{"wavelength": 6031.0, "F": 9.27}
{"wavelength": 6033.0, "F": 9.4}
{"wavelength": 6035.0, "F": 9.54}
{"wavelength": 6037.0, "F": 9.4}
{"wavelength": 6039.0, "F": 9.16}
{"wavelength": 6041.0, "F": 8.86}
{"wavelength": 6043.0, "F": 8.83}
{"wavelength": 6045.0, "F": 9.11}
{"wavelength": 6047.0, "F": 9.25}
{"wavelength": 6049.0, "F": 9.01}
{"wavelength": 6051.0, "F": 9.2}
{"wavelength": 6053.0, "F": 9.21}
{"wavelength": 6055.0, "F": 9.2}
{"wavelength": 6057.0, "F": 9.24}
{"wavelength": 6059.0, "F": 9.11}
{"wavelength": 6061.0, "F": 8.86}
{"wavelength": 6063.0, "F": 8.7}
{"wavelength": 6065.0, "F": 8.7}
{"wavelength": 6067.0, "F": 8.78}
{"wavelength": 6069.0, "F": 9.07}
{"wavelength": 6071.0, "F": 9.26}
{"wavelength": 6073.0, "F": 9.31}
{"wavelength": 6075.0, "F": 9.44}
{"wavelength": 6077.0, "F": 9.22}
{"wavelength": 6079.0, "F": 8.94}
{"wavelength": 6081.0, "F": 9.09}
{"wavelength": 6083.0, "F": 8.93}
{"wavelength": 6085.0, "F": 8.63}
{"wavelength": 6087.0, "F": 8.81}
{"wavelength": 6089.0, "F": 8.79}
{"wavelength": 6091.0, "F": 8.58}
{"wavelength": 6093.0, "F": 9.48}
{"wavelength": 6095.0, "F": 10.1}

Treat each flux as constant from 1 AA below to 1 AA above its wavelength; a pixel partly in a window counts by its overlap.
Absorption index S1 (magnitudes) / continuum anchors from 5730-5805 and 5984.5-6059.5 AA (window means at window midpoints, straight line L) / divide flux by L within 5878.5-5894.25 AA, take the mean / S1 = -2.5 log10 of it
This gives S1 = 0.11 mag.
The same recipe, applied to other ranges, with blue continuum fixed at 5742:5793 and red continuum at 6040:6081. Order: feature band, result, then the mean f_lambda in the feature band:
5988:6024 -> 0.02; 8.9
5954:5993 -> 0.03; 8.85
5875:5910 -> 0.10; 8.27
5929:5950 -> 0.05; 8.68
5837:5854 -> 0.01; 9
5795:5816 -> -0.04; 9.36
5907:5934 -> 0.05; 8.63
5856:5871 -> -0.01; 9.12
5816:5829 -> -0.05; 9.48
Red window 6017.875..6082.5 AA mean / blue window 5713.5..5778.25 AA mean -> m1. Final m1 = 0.99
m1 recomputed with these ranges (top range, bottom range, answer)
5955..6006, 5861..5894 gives 1.01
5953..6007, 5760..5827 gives 0.96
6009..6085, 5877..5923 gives 1.09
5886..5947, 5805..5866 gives 0.91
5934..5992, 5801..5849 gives 0.94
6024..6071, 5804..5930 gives 1.02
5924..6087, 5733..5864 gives 0.97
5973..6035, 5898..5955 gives 1.03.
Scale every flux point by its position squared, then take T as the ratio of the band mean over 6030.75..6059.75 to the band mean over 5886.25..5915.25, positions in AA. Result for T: 1.20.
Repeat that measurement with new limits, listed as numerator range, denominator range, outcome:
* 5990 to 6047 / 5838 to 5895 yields 1.08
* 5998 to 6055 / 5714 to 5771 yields 1.08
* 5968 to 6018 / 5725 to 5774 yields 1.04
